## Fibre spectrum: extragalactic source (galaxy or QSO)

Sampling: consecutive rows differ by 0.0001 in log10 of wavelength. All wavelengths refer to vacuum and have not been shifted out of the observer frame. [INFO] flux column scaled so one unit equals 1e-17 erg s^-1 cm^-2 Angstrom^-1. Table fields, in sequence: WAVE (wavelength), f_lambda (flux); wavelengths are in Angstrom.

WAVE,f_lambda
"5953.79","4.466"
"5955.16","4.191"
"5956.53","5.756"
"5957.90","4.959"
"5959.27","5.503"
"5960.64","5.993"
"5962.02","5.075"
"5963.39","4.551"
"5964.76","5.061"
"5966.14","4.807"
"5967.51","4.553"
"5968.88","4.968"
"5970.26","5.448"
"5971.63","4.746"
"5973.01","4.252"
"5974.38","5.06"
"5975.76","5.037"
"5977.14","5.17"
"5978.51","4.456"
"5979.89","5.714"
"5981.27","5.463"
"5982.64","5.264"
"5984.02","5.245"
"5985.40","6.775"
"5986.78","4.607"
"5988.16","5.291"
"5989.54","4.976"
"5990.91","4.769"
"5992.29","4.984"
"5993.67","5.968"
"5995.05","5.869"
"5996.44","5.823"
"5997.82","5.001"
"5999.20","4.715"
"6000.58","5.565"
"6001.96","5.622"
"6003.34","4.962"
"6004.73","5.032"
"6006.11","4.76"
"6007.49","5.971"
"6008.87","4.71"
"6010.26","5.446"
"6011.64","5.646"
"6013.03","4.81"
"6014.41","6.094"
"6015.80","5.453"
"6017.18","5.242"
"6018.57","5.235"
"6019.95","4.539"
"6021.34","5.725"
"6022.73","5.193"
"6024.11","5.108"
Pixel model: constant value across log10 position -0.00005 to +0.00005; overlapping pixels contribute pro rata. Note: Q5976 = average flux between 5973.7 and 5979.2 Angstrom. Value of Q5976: 4.93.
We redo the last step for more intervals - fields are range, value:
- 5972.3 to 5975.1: 4.65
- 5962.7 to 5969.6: 4.79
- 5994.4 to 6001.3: 5.39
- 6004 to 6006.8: 4.89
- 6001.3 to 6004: 5.3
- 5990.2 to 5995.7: 5.4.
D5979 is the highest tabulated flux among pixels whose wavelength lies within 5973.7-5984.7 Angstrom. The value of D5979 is 5.714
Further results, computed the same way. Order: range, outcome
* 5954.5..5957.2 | 5.756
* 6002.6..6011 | 5.971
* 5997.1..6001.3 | 5.565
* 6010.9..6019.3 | 6.094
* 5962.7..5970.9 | 5.448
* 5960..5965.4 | 5.993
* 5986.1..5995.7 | 5.968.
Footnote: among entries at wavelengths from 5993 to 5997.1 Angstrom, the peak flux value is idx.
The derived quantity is 5.968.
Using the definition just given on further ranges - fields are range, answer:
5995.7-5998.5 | 5.823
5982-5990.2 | 6.775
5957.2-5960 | 5.503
